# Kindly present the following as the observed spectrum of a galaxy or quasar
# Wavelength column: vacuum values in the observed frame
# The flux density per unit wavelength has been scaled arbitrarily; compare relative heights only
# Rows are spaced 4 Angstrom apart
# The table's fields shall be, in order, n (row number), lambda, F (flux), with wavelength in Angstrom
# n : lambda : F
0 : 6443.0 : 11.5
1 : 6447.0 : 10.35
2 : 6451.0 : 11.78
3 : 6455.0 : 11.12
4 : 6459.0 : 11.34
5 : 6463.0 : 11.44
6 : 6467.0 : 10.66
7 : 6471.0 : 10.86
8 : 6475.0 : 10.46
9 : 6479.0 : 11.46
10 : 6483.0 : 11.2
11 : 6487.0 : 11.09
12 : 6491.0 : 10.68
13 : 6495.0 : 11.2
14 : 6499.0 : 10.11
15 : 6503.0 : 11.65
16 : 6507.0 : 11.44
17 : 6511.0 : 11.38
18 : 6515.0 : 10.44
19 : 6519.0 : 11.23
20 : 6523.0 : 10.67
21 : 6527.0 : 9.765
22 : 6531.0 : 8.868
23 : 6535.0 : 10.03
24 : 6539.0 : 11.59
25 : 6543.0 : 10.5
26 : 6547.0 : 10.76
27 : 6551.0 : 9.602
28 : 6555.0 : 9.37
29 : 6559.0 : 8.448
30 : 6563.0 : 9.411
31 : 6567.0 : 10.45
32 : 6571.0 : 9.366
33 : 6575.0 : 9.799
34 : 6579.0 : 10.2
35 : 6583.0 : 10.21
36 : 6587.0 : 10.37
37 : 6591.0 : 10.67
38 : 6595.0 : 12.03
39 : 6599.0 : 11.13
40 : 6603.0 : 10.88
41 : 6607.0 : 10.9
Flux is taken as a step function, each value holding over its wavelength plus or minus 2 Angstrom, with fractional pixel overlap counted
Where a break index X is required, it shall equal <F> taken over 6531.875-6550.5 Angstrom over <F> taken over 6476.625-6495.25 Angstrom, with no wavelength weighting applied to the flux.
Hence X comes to 0.95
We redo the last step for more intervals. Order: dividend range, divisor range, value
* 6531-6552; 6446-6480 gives 0.94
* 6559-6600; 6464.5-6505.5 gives 0.94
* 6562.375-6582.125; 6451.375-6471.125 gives 0.89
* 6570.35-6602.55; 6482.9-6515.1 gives 0.95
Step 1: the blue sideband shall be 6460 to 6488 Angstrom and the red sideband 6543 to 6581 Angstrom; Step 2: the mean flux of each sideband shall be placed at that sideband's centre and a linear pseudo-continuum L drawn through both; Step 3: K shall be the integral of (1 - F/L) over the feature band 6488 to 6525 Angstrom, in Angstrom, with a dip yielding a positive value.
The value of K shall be -1.48 Angstrom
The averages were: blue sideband 11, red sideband 9.75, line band 11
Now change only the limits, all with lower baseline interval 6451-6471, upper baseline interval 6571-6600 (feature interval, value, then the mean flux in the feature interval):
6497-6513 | -0.3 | 11.1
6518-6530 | 0.5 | 10.4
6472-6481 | 0.1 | 10.9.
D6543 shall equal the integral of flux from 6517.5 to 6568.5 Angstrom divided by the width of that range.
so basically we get 10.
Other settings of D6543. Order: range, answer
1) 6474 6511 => 11.1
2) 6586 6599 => 11.1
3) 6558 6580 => 9.64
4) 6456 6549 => 10.8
